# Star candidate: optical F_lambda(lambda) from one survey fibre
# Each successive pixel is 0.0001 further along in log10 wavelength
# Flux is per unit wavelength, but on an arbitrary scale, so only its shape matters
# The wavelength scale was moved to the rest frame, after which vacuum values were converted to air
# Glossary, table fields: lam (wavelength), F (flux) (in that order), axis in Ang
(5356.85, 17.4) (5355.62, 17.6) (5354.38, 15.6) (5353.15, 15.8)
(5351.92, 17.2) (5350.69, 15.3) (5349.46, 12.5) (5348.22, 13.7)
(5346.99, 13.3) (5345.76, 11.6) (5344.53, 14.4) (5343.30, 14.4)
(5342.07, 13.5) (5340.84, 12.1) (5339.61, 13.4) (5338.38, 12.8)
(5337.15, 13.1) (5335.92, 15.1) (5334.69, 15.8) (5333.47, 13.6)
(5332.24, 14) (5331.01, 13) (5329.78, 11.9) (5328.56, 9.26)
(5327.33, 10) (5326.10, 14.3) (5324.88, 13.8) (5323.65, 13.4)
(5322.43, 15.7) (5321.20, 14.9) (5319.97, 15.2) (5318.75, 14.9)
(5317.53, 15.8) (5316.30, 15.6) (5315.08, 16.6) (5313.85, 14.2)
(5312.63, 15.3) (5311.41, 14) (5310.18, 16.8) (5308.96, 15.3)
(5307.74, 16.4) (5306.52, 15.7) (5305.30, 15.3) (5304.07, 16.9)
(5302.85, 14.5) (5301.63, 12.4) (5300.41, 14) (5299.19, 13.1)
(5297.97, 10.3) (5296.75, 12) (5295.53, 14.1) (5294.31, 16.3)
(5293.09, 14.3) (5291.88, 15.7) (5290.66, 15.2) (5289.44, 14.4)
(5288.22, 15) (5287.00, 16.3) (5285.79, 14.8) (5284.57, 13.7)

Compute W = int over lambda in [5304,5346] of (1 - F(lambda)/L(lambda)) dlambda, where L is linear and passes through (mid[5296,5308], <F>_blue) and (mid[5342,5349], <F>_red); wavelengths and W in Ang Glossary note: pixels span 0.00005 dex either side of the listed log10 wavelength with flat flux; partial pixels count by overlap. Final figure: -1.5 Ang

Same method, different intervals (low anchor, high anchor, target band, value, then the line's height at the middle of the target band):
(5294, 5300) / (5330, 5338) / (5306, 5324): -2.50 Ang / 13.5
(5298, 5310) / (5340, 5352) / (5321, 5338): 0.82 Ang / 14.1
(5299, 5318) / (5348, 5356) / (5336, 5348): 1.61 Ang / 15.3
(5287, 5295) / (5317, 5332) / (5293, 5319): -0.53 Ang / 14.5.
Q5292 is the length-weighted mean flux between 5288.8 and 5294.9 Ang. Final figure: 15.2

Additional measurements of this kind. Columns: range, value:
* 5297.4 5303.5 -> 12.9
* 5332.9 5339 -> 14.1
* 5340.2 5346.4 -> 13.2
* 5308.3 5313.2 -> 15.4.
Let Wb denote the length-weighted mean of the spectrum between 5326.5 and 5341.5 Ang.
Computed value 12.9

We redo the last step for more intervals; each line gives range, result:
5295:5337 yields 14.2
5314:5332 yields 13.9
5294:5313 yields 14.5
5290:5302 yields 13.8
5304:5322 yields 15.5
